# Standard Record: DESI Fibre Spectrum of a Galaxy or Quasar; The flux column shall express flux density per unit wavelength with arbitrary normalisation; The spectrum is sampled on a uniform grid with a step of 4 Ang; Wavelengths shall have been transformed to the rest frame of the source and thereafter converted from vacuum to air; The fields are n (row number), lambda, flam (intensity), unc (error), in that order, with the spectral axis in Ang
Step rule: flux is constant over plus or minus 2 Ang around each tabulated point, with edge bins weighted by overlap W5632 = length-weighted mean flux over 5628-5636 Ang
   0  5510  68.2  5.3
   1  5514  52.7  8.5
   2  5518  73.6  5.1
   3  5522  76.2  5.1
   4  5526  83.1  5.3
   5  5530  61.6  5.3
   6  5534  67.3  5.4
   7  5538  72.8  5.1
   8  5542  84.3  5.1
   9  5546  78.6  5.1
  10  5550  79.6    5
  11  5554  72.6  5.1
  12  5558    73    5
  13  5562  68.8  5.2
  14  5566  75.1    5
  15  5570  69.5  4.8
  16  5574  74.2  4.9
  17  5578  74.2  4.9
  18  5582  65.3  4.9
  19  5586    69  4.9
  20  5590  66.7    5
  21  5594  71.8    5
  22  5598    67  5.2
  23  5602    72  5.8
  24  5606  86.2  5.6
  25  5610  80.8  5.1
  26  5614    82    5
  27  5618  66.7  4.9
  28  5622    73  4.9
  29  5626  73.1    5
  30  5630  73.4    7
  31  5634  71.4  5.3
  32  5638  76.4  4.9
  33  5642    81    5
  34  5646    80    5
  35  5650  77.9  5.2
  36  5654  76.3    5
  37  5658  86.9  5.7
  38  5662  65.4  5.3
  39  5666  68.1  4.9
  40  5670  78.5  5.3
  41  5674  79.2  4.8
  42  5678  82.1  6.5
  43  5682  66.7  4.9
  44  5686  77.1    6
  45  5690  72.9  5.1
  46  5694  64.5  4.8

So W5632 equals 72.4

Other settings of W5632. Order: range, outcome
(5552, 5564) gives 71.5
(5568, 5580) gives 72.6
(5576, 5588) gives 69.5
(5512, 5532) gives 69.4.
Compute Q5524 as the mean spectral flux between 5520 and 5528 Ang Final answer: 79.7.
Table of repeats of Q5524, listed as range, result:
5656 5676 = 75.6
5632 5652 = 77.3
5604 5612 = 83.5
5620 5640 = 73.5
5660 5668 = 66.8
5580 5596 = 68.2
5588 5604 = 69.4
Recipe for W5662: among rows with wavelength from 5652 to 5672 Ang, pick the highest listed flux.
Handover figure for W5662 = 86.9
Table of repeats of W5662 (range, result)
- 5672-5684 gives 82.1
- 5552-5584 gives 75.1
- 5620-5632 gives 73.4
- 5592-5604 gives 72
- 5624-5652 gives 81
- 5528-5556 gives 84.3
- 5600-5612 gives 86.2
